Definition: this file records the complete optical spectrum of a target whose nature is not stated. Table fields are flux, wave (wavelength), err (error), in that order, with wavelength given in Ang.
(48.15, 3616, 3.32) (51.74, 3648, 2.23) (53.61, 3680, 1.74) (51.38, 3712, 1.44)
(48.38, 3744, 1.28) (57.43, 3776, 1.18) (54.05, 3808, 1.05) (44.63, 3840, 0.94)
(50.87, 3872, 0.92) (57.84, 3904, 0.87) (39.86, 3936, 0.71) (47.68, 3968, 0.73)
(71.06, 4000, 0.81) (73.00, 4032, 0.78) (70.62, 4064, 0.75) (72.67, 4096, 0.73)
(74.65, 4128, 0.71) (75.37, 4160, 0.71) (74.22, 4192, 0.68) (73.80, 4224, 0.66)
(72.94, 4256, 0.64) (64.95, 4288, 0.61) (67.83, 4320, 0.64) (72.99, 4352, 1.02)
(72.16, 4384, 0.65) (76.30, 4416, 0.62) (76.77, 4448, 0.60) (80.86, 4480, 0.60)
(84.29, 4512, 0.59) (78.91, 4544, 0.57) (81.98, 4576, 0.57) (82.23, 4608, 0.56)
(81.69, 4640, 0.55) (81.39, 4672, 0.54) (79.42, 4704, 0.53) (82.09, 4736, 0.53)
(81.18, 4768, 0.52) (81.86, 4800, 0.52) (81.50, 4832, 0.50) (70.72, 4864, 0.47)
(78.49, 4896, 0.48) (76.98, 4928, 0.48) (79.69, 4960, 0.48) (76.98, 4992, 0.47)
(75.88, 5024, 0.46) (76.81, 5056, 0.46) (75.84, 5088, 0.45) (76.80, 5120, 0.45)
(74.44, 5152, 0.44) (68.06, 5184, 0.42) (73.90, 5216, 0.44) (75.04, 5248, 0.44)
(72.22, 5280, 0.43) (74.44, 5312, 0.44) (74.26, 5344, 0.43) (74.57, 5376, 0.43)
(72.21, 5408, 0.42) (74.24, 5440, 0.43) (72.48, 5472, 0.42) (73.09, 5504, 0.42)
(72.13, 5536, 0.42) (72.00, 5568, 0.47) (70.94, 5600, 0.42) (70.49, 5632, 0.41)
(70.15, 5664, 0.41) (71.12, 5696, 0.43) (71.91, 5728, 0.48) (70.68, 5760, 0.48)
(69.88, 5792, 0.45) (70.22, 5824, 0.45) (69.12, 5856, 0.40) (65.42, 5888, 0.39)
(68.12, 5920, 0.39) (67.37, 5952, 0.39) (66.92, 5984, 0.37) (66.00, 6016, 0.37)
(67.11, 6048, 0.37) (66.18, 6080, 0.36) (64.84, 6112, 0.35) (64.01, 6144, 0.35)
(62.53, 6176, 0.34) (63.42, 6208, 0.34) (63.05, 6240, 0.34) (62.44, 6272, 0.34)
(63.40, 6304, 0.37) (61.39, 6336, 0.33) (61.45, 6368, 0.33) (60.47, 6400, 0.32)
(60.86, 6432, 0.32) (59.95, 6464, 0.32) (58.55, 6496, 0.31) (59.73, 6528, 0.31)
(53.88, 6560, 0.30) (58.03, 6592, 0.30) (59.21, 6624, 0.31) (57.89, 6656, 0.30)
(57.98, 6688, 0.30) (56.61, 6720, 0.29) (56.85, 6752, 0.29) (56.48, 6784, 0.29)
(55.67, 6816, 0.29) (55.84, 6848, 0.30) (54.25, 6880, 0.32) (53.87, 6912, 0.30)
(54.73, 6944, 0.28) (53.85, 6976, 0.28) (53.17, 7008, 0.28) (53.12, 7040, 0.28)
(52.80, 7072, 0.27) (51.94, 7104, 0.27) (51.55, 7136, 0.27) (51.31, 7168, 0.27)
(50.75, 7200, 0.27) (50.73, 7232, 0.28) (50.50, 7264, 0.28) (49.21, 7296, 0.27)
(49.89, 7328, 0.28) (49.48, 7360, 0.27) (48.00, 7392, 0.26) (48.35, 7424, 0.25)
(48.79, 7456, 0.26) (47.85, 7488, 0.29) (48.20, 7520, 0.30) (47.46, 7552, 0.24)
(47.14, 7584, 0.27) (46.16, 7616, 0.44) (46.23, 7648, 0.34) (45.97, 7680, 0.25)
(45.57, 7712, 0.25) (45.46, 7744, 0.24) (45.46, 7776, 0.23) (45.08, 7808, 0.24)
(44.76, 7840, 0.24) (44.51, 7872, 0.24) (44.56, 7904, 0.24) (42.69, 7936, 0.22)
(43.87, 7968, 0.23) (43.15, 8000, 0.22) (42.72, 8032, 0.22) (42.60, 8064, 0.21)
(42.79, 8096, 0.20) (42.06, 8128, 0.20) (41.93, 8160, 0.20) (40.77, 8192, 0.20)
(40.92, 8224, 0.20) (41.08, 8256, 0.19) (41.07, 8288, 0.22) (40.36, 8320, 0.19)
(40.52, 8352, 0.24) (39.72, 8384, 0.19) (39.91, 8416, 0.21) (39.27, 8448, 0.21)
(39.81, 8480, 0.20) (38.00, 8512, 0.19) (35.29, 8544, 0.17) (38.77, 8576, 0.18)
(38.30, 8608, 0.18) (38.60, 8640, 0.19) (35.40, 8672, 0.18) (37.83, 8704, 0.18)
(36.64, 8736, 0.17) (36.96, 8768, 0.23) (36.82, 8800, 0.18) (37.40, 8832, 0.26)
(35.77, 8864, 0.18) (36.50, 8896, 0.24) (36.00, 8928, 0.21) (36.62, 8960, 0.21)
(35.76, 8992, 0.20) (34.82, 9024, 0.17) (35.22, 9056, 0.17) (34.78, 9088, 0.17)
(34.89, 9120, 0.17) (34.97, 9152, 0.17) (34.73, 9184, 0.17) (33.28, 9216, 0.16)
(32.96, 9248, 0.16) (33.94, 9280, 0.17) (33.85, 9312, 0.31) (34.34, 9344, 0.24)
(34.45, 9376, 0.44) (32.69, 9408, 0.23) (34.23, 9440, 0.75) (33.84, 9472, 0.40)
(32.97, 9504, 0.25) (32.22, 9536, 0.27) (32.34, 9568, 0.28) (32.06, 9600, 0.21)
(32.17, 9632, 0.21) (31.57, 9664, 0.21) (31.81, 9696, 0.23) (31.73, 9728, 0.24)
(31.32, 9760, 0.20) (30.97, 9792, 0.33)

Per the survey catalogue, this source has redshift 0.000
